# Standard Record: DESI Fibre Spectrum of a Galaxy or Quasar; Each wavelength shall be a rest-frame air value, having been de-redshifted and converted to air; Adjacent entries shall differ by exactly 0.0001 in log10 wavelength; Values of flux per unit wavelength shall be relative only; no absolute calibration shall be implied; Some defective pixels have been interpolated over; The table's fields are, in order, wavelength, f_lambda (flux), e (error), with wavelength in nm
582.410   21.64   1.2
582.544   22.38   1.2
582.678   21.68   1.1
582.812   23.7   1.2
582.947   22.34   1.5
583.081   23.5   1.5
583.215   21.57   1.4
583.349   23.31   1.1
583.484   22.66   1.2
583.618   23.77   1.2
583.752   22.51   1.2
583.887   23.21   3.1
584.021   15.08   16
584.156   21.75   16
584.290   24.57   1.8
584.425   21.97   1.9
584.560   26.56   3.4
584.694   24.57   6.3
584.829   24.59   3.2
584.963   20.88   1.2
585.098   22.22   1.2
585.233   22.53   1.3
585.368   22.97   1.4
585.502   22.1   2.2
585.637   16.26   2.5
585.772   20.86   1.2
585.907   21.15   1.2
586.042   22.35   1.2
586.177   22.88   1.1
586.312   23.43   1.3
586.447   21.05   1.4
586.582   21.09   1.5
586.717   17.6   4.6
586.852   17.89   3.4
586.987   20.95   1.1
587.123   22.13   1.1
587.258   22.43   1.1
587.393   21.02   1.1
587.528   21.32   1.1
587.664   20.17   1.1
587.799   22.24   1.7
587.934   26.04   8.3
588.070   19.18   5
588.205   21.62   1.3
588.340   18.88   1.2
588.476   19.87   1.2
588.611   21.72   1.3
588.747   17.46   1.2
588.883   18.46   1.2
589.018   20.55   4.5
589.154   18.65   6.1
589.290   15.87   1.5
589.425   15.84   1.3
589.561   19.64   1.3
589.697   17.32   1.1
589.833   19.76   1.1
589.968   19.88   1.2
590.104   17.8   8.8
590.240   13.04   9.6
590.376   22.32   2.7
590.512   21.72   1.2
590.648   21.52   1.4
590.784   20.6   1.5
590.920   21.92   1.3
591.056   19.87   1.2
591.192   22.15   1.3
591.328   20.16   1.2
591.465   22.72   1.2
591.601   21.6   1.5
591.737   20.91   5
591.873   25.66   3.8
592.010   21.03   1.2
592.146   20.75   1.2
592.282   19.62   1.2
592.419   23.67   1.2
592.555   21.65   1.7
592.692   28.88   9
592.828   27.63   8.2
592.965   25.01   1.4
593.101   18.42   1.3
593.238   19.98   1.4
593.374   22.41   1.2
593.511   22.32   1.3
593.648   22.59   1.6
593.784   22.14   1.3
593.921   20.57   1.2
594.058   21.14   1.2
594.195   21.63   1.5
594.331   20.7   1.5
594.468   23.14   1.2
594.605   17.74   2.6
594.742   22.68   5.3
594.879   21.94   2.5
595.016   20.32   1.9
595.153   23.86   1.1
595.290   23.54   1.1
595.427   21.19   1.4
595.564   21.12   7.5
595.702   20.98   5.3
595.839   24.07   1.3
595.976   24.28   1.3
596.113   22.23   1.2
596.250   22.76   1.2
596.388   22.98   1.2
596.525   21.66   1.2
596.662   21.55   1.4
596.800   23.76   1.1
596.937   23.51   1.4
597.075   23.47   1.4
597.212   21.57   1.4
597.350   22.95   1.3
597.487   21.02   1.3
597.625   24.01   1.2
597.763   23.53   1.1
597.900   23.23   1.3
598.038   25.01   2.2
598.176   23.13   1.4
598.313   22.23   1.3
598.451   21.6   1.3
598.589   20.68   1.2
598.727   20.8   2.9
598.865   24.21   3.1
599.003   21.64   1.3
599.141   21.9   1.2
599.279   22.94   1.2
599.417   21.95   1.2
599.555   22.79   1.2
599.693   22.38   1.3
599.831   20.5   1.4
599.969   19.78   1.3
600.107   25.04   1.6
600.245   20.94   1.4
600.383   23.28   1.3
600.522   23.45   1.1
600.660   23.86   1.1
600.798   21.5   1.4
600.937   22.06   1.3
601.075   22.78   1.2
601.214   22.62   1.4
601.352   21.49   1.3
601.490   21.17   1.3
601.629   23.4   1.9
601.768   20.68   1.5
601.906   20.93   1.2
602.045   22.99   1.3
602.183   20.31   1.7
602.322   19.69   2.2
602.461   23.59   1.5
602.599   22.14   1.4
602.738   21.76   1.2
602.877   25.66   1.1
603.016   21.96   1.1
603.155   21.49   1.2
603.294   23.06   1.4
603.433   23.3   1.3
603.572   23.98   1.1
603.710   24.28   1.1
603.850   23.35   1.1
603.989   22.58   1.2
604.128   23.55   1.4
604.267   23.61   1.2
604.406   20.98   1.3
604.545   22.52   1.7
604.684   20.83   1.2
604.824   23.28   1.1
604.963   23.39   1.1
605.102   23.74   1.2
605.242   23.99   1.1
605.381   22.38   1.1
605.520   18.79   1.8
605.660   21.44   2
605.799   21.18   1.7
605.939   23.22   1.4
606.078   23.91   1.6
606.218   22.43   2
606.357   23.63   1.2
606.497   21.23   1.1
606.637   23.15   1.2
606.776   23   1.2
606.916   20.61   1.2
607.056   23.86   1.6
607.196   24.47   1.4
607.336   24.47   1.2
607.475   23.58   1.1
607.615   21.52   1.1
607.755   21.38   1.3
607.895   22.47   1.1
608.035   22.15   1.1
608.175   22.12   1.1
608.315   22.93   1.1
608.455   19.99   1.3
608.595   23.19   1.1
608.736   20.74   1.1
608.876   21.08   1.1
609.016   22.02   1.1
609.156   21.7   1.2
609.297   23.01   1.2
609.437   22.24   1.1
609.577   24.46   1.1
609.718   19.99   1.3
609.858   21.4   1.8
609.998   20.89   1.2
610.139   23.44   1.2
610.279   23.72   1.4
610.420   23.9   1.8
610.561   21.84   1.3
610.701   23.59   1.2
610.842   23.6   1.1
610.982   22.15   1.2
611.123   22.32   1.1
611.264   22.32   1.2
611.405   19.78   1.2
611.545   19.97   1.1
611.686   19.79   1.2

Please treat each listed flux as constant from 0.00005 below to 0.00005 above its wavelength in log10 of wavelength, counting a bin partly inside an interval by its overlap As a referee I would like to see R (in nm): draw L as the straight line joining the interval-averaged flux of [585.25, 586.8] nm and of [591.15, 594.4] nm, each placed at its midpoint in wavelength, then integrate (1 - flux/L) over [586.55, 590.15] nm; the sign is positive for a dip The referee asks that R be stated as 0.275 nm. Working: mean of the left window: 21.1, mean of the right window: 22.2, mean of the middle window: 19.8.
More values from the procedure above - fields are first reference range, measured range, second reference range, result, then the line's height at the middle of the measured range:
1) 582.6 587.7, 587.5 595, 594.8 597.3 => 0.43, 22.2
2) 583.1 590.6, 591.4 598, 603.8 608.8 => -0.27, 21.5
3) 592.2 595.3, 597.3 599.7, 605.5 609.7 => -0.03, 22.3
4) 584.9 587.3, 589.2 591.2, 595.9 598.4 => 0.24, 21.8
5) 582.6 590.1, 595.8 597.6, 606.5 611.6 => -0.09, 21.7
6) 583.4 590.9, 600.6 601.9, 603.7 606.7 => 0.01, 22.2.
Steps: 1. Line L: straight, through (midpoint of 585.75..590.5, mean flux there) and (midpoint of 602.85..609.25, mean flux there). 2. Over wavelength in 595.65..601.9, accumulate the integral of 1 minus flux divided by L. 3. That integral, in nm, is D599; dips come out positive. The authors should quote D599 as -0.268 nm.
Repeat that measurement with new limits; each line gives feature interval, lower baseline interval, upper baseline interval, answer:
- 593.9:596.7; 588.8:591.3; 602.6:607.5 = -0.19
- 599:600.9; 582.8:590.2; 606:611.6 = -0.04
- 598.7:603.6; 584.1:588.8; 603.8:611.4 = -0.02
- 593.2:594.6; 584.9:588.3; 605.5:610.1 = 0.01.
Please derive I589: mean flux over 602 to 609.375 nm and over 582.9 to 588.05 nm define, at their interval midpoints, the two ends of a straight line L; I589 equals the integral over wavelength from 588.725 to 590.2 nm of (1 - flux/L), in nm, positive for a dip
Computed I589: 0.255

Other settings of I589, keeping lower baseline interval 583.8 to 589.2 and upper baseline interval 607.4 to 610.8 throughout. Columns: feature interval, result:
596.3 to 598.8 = -0.10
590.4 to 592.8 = -0.07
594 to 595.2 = 0.01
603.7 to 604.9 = -0.04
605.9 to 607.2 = -0.04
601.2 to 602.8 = 0.02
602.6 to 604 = -0.07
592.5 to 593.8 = -0.10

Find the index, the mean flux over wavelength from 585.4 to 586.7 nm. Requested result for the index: 21.2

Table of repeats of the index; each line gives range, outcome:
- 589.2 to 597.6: 21.5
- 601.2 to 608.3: 22.5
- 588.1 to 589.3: 19.4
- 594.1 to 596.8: 22.1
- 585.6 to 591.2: 20.2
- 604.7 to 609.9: 22.4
